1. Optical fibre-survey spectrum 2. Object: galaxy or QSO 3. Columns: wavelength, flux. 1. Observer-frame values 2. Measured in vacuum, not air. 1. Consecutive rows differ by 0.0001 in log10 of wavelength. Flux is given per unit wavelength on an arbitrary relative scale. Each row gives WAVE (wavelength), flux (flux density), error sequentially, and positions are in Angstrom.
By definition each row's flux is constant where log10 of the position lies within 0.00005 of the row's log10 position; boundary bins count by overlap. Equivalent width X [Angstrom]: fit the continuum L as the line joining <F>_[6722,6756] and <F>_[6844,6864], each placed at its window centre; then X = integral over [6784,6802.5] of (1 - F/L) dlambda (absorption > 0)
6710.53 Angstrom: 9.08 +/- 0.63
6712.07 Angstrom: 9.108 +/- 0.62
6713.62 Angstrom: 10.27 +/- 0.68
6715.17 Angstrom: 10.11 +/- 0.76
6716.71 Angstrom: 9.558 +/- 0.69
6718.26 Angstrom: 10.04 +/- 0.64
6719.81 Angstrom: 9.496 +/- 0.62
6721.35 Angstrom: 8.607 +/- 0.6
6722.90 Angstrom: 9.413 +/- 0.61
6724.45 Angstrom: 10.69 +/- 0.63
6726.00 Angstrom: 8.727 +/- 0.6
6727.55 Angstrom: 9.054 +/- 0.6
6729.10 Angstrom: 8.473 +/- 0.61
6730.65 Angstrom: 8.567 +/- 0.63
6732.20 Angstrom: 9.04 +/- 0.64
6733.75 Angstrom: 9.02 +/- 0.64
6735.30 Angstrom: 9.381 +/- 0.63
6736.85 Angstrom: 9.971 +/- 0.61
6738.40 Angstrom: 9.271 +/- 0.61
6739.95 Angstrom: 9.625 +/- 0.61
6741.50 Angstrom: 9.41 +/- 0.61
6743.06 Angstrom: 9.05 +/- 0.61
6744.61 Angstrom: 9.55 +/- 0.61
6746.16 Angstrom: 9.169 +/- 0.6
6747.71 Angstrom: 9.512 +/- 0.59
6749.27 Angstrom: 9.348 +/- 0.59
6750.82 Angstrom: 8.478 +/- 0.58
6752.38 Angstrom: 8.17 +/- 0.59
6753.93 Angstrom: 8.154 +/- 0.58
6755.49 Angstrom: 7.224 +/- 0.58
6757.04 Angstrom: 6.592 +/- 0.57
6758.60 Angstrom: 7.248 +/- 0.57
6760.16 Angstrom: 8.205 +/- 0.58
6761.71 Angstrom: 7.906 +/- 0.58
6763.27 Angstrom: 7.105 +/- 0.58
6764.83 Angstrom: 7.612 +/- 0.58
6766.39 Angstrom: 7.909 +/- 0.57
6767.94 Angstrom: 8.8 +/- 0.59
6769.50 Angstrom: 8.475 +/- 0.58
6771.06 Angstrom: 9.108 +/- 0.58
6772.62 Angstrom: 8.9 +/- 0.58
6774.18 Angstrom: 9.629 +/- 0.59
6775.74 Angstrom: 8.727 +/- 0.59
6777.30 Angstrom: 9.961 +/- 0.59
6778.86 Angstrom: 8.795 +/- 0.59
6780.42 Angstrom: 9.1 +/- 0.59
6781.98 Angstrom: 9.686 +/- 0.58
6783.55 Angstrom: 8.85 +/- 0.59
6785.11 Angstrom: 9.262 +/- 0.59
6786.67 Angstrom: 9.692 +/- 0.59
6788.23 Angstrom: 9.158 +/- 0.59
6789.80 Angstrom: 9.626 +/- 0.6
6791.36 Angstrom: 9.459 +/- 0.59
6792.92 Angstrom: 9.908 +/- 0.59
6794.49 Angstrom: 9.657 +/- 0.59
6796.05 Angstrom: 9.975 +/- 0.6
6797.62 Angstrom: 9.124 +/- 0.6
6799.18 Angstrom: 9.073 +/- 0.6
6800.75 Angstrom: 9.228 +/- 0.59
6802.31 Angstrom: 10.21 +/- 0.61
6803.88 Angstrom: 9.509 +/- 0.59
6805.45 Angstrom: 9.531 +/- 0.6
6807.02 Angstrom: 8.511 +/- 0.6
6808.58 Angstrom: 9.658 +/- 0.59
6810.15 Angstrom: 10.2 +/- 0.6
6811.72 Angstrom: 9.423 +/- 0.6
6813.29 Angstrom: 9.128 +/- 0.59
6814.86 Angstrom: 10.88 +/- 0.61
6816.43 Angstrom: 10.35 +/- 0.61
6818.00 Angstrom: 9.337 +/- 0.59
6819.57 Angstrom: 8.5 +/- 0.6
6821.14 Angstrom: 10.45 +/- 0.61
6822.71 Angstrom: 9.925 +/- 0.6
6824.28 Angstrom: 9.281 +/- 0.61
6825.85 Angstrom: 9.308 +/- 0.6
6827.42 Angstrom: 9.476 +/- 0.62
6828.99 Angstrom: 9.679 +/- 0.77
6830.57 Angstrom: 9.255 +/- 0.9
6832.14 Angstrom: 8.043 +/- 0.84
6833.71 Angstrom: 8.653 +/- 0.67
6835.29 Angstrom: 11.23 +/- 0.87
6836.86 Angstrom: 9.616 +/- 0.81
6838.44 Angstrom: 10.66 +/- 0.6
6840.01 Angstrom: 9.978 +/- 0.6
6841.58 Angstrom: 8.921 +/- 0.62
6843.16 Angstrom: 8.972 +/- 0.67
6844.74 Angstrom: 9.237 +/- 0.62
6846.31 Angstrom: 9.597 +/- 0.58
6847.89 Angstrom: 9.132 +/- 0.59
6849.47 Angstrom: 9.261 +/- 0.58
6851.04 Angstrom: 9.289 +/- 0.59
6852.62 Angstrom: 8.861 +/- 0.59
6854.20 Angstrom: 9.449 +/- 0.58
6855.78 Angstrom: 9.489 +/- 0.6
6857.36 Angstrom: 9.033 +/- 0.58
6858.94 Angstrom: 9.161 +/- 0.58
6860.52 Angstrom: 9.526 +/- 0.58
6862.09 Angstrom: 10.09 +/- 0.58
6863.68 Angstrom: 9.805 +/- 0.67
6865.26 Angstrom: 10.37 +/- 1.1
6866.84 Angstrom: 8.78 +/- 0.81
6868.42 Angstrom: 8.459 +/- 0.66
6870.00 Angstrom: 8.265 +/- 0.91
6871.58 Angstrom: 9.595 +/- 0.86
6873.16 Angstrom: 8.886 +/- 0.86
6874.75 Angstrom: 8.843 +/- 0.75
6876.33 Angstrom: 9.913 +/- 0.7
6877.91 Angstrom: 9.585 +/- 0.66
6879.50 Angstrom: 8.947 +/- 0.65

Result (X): -0.6 Angstrom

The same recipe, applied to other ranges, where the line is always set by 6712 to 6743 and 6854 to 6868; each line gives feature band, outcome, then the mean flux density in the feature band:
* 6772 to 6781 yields 0.2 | 9.19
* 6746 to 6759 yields 1.7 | 8.19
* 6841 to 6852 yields 0.3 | 9.2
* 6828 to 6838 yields 0.0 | 9.45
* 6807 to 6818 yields -0.4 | 9.79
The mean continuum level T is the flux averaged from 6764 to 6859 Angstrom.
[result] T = 9.36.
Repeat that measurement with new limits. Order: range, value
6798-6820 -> 9.55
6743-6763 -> 8.3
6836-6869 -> 9.42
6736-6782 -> 8.68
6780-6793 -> 9.4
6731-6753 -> 9.21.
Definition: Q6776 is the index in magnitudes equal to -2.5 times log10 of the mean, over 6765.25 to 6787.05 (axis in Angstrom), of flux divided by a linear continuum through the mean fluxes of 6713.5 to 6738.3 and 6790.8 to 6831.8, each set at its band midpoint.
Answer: 0.053 mag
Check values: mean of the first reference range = 9.37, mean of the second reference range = 9.56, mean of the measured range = 9.03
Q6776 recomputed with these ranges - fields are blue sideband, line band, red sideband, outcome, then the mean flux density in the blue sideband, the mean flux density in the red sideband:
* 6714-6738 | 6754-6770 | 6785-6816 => 0.22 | 9.36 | 9.58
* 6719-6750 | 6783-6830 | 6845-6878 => -0.03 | 9.27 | 9.3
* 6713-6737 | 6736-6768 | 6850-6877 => 0.11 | 9.38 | 9.28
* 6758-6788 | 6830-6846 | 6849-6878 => -0.04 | 8.7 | 9.29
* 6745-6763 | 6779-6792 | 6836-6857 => -0.09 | 8.18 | 9.42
